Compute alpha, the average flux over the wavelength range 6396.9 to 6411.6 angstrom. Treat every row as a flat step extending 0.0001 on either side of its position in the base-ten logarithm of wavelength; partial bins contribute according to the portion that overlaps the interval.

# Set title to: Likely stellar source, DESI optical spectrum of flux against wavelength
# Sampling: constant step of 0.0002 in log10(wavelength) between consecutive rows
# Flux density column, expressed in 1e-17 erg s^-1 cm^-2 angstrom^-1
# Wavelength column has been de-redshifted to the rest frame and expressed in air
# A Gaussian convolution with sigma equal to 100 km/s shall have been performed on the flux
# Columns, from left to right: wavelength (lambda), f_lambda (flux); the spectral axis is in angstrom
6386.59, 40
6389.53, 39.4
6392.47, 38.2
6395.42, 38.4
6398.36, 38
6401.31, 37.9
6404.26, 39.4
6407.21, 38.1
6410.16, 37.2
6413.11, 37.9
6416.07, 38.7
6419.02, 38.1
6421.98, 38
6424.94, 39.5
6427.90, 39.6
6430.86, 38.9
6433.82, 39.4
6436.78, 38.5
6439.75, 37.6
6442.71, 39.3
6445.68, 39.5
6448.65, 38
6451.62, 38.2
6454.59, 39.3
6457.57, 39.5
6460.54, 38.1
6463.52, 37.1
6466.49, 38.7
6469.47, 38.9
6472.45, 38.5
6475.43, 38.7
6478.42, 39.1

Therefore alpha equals 38.1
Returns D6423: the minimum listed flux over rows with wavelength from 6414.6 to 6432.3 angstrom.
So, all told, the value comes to 38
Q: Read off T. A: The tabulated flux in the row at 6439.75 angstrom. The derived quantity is 37.6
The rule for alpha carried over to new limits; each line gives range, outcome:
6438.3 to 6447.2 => 38.8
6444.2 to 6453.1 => 38.6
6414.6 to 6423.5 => 38.3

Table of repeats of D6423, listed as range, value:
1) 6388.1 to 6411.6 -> 37.2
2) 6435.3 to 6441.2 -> 37.6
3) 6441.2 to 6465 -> 37.1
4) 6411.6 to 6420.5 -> 37.9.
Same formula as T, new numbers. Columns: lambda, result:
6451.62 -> 38.2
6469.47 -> 38.9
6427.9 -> 39.6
